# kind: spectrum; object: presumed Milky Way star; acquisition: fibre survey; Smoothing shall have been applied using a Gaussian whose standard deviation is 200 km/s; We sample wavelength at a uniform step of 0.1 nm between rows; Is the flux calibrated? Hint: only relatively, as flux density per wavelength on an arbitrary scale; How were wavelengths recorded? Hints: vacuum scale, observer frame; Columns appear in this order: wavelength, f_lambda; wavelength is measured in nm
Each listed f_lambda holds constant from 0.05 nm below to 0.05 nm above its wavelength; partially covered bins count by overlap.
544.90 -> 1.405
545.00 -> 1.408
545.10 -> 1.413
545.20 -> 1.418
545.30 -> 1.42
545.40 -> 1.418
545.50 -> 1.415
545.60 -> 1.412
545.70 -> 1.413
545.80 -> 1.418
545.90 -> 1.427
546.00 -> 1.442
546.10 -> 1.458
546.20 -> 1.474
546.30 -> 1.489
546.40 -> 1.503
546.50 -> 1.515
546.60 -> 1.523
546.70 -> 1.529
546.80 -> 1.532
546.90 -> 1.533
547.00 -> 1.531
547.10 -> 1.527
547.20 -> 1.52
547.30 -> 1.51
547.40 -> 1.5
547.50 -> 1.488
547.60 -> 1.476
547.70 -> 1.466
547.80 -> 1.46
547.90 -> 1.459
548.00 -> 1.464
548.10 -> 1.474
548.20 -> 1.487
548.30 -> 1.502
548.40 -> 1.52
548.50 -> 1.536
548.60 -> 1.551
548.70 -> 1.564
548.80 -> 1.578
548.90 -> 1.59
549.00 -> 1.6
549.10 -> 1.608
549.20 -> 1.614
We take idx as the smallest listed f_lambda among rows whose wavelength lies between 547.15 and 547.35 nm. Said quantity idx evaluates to 1.51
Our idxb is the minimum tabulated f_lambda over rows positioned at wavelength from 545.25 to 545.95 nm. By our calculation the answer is 1.412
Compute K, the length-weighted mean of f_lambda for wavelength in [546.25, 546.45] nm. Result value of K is 1.5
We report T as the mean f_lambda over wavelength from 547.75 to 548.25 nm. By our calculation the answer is 1.47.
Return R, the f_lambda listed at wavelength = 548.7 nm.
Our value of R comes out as 1.564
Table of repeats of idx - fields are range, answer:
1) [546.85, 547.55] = 1.488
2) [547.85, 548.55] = 1.459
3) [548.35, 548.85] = 1.52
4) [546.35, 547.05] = 1.503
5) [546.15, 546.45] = 1.474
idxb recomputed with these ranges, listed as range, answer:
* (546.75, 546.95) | 1.532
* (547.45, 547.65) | 1.476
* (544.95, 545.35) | 1.408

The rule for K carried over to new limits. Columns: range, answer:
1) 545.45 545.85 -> 1.41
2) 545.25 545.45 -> 1.42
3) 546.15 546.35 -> 1.48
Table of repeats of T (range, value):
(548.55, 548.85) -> 1.56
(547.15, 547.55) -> 1.5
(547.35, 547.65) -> 1.49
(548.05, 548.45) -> 1.5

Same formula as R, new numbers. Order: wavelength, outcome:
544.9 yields 1.405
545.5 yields 1.415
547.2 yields 1.52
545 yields 1.408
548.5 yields 1.536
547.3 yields 1.51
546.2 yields 1.474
